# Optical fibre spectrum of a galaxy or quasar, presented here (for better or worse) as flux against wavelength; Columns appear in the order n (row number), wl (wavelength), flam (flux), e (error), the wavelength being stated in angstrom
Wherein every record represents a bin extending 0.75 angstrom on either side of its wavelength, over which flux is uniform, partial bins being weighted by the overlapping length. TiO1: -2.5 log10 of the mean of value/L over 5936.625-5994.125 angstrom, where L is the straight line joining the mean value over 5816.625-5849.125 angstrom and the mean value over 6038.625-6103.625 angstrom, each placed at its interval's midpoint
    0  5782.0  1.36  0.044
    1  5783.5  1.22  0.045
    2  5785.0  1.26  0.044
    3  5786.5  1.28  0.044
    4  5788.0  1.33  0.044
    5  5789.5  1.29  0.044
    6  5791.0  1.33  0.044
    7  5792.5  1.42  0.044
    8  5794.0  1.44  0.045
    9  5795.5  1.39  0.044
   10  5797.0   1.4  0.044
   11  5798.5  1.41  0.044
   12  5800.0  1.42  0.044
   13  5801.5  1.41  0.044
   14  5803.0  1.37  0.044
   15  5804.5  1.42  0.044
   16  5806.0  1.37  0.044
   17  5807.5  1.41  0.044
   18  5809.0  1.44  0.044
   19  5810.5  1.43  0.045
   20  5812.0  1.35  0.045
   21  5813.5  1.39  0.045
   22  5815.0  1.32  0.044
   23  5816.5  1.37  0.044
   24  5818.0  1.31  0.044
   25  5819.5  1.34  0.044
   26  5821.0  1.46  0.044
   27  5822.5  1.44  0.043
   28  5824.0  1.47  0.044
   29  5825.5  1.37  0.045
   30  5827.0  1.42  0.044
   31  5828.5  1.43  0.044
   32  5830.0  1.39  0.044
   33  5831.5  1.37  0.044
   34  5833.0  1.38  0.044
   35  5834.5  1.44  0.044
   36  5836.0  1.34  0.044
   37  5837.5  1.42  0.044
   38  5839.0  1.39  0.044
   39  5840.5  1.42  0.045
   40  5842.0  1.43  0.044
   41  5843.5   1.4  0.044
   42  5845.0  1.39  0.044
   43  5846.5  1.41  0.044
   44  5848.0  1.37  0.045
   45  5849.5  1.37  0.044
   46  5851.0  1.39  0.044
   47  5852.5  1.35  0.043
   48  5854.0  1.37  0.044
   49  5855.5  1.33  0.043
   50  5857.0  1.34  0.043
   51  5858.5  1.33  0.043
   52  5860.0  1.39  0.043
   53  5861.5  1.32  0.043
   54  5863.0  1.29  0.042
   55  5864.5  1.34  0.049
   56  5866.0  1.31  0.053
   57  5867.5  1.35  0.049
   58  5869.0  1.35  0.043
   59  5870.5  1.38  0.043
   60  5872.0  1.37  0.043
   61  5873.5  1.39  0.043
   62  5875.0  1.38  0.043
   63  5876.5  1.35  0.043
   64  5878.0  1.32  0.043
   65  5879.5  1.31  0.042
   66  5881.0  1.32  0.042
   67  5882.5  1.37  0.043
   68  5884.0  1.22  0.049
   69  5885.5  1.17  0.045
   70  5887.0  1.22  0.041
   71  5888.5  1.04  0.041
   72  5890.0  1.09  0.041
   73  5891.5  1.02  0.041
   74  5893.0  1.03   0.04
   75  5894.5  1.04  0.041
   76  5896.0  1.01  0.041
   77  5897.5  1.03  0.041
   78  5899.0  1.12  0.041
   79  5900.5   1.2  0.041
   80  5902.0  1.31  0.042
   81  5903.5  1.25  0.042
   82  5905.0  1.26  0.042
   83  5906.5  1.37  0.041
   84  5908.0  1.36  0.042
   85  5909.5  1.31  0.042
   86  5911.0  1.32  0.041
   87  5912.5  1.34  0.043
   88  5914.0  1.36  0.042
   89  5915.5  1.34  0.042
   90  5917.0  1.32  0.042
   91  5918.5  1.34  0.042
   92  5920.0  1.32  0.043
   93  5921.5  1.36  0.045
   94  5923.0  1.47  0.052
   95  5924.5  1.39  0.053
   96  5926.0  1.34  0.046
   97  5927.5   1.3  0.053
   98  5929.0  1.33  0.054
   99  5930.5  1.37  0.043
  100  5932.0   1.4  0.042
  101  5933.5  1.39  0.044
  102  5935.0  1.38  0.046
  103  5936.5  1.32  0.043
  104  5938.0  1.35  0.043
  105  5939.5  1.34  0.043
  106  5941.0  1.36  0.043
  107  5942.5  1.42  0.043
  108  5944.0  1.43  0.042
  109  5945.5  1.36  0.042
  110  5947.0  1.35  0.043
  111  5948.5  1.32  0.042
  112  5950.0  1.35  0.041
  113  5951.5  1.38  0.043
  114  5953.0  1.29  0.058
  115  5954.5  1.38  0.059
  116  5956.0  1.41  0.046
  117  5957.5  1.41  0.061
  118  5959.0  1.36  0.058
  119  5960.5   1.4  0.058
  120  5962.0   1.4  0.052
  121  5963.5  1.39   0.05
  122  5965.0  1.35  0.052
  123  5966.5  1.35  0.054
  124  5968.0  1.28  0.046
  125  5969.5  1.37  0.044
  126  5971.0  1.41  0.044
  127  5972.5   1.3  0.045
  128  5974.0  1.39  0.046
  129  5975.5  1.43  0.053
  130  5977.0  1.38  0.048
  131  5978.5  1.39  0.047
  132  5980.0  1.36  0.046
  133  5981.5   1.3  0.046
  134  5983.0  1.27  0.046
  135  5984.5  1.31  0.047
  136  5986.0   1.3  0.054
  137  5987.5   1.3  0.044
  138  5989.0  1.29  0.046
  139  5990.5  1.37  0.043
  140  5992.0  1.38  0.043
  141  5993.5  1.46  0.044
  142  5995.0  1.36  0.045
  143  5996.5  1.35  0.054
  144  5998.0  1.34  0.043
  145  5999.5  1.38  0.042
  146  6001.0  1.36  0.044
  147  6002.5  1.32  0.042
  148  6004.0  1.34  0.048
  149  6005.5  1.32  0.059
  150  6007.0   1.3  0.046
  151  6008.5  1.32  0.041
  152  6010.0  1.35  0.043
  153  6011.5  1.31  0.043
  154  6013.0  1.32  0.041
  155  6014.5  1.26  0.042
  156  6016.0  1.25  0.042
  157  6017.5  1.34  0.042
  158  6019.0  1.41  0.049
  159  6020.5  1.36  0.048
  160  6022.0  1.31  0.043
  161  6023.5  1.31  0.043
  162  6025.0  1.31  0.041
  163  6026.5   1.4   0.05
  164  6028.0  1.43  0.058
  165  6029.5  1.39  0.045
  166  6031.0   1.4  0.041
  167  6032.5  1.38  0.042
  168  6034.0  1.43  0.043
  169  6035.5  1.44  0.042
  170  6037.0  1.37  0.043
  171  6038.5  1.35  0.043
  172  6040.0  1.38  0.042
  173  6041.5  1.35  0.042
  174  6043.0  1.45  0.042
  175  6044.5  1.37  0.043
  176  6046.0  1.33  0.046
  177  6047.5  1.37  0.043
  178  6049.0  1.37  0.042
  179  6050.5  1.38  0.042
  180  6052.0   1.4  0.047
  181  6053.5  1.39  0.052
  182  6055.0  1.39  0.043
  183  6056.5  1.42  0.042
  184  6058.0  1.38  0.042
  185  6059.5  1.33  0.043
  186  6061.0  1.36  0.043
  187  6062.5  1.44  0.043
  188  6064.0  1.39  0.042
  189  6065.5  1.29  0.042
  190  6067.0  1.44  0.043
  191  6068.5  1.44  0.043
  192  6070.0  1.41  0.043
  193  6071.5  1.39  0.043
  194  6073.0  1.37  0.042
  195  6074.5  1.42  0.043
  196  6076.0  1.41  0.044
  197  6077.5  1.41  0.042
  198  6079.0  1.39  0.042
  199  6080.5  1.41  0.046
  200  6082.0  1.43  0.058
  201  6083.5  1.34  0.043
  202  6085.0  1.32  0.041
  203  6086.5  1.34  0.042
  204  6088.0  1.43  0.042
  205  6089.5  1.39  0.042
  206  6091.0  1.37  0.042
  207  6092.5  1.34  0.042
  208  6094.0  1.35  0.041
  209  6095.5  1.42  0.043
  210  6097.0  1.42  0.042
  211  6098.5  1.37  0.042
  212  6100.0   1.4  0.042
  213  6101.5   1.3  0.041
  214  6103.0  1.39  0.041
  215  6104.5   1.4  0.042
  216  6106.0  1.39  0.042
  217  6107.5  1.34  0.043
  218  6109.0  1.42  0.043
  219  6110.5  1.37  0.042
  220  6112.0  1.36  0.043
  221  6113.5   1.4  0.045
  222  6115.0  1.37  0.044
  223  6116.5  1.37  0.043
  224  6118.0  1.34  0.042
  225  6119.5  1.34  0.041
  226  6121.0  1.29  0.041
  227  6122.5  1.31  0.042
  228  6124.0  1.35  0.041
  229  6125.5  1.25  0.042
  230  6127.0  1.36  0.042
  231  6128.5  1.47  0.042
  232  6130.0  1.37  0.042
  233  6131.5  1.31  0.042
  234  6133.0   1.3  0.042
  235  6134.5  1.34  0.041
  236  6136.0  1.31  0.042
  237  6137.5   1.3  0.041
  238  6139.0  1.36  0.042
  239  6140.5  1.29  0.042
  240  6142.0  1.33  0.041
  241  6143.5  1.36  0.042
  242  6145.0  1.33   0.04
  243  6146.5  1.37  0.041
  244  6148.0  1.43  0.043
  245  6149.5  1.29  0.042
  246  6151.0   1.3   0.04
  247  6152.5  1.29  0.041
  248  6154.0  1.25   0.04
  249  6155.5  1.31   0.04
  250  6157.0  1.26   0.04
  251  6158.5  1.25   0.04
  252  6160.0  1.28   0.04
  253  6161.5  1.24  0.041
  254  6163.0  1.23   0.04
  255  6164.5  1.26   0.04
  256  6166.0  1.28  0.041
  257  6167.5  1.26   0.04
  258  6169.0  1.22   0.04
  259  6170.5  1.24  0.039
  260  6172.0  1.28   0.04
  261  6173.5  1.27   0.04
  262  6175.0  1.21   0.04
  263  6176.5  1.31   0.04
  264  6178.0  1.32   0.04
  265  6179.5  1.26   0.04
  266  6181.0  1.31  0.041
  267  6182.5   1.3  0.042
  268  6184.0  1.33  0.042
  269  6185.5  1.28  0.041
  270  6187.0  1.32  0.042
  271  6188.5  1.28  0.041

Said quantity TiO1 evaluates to 0.024 mag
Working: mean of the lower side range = 1.4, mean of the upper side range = 1.38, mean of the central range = 1.36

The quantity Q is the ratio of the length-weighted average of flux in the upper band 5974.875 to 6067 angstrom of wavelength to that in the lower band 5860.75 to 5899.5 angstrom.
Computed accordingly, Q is 1.1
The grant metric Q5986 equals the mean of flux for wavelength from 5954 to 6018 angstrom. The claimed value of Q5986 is 1.35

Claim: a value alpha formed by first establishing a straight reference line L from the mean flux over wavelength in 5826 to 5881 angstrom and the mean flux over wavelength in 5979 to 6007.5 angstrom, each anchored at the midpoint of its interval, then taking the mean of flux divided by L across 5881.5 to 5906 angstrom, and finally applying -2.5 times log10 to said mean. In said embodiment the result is 0.18 mag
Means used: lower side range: 1.37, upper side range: 1.34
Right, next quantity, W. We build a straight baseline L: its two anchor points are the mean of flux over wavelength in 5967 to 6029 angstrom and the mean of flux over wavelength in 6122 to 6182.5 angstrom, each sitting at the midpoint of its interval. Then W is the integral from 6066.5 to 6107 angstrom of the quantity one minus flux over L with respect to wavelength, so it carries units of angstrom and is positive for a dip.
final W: -2.1 angstrom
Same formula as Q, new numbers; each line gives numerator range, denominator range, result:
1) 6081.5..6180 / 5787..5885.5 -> 0.97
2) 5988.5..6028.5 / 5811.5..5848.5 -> 0.96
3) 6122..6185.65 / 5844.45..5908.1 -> 1.02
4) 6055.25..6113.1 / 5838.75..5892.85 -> 1.05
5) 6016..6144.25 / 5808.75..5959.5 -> 1.03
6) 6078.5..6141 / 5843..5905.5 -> 1.07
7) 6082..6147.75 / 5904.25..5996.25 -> 1.00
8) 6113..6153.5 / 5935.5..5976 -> 0.98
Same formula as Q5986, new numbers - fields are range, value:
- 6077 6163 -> 1.35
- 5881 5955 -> 1.29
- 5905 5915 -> 1.34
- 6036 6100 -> 1.38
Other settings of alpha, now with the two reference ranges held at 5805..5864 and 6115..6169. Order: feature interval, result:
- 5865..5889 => 0.05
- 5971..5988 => 0.01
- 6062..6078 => -0.06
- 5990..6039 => -0.01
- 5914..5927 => 0.00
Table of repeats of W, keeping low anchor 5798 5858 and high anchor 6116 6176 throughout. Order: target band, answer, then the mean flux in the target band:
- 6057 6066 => -0.3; 1.37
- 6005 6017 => 0.3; 1.3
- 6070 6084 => -0.8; 1.4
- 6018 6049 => -1.0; 1.38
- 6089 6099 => -0.5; 1.38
